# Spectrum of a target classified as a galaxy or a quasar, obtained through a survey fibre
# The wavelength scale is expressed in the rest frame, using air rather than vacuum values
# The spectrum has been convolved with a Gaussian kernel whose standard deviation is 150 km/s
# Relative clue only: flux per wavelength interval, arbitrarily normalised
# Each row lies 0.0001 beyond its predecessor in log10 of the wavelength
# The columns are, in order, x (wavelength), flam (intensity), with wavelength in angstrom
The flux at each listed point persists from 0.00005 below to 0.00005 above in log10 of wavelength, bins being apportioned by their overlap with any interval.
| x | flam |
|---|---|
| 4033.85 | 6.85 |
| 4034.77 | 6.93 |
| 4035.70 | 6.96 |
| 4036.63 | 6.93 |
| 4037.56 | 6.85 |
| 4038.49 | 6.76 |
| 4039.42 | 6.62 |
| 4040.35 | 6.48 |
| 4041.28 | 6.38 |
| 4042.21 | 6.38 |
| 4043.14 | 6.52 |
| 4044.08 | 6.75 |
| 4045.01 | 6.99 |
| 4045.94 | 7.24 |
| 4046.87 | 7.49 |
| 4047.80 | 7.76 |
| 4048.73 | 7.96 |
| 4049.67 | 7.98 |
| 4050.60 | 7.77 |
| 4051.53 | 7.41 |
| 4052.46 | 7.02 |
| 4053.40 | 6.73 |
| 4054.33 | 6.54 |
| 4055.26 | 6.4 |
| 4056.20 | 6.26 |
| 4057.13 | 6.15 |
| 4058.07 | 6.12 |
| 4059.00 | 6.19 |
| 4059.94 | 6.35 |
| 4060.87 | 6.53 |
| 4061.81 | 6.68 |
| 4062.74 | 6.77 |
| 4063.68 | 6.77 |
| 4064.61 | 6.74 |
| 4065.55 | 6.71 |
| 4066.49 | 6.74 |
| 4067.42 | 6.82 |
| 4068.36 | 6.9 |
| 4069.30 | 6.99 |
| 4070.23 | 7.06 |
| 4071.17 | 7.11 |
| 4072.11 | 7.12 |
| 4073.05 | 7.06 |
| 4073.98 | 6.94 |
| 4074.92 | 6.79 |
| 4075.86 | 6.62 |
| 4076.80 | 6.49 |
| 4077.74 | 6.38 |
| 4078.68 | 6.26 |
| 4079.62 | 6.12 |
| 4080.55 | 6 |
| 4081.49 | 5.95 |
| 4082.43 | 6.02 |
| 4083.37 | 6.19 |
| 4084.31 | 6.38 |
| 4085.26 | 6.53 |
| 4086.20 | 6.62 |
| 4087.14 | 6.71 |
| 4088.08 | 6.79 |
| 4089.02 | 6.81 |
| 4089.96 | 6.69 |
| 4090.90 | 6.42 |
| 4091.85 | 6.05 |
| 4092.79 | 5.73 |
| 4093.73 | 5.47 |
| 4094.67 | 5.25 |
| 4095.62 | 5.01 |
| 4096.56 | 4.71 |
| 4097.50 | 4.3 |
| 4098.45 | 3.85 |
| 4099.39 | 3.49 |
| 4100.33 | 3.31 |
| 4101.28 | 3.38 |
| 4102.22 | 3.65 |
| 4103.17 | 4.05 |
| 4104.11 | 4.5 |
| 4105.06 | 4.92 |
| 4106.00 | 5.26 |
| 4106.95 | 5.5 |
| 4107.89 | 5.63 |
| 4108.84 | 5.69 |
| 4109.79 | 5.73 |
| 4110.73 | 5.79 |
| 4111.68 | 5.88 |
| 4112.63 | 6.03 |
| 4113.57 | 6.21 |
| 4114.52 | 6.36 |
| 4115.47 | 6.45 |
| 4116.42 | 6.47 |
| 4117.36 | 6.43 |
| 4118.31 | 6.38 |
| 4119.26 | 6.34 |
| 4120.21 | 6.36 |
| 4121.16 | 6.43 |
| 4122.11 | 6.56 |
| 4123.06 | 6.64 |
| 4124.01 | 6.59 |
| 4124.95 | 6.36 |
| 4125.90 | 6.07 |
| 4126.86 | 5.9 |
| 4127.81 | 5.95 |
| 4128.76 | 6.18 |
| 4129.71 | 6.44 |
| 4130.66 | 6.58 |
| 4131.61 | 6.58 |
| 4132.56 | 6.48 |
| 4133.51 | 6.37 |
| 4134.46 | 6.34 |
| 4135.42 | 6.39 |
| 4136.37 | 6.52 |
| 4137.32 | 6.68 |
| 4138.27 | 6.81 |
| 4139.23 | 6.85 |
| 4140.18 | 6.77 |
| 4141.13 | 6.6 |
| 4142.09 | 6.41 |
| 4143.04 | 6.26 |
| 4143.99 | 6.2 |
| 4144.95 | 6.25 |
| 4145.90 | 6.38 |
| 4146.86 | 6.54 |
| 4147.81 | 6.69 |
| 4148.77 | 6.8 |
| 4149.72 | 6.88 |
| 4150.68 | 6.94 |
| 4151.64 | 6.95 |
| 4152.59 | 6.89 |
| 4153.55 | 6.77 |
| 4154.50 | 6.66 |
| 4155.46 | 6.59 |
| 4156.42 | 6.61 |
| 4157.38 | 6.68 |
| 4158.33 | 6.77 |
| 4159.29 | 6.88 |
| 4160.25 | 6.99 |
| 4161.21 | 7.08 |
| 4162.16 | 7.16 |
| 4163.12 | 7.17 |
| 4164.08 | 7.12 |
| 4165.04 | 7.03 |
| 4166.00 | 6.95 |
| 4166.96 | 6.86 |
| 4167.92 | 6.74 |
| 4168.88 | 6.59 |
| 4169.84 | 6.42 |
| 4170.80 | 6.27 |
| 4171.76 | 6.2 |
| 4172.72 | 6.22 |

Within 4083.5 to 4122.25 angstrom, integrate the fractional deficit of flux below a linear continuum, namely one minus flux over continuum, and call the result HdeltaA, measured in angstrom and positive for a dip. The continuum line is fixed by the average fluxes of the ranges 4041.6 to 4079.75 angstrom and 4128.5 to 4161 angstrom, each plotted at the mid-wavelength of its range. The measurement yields 6.4 angstrom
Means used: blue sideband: 6.82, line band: 5.61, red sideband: 6.62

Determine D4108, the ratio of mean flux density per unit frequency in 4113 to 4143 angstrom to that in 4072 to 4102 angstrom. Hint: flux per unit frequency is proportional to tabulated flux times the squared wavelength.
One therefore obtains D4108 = 1.13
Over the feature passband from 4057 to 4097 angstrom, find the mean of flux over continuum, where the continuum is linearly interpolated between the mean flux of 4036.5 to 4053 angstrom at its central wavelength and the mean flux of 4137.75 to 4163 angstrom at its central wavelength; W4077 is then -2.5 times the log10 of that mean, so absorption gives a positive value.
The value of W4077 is 0.09 mag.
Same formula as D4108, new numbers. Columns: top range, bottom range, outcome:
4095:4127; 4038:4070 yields 0.83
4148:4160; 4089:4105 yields 1.45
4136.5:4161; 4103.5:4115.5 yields 1.21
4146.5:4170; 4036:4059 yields 1.05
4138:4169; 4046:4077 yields 1.03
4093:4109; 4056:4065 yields 0.72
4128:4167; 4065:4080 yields 1.03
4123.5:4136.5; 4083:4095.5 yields 1.04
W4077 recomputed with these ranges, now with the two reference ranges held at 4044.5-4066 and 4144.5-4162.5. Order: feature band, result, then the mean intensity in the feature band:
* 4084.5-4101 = 0.24 mag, 5.5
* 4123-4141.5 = 0.06 mag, 6.45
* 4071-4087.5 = 0.06 mag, 6.5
